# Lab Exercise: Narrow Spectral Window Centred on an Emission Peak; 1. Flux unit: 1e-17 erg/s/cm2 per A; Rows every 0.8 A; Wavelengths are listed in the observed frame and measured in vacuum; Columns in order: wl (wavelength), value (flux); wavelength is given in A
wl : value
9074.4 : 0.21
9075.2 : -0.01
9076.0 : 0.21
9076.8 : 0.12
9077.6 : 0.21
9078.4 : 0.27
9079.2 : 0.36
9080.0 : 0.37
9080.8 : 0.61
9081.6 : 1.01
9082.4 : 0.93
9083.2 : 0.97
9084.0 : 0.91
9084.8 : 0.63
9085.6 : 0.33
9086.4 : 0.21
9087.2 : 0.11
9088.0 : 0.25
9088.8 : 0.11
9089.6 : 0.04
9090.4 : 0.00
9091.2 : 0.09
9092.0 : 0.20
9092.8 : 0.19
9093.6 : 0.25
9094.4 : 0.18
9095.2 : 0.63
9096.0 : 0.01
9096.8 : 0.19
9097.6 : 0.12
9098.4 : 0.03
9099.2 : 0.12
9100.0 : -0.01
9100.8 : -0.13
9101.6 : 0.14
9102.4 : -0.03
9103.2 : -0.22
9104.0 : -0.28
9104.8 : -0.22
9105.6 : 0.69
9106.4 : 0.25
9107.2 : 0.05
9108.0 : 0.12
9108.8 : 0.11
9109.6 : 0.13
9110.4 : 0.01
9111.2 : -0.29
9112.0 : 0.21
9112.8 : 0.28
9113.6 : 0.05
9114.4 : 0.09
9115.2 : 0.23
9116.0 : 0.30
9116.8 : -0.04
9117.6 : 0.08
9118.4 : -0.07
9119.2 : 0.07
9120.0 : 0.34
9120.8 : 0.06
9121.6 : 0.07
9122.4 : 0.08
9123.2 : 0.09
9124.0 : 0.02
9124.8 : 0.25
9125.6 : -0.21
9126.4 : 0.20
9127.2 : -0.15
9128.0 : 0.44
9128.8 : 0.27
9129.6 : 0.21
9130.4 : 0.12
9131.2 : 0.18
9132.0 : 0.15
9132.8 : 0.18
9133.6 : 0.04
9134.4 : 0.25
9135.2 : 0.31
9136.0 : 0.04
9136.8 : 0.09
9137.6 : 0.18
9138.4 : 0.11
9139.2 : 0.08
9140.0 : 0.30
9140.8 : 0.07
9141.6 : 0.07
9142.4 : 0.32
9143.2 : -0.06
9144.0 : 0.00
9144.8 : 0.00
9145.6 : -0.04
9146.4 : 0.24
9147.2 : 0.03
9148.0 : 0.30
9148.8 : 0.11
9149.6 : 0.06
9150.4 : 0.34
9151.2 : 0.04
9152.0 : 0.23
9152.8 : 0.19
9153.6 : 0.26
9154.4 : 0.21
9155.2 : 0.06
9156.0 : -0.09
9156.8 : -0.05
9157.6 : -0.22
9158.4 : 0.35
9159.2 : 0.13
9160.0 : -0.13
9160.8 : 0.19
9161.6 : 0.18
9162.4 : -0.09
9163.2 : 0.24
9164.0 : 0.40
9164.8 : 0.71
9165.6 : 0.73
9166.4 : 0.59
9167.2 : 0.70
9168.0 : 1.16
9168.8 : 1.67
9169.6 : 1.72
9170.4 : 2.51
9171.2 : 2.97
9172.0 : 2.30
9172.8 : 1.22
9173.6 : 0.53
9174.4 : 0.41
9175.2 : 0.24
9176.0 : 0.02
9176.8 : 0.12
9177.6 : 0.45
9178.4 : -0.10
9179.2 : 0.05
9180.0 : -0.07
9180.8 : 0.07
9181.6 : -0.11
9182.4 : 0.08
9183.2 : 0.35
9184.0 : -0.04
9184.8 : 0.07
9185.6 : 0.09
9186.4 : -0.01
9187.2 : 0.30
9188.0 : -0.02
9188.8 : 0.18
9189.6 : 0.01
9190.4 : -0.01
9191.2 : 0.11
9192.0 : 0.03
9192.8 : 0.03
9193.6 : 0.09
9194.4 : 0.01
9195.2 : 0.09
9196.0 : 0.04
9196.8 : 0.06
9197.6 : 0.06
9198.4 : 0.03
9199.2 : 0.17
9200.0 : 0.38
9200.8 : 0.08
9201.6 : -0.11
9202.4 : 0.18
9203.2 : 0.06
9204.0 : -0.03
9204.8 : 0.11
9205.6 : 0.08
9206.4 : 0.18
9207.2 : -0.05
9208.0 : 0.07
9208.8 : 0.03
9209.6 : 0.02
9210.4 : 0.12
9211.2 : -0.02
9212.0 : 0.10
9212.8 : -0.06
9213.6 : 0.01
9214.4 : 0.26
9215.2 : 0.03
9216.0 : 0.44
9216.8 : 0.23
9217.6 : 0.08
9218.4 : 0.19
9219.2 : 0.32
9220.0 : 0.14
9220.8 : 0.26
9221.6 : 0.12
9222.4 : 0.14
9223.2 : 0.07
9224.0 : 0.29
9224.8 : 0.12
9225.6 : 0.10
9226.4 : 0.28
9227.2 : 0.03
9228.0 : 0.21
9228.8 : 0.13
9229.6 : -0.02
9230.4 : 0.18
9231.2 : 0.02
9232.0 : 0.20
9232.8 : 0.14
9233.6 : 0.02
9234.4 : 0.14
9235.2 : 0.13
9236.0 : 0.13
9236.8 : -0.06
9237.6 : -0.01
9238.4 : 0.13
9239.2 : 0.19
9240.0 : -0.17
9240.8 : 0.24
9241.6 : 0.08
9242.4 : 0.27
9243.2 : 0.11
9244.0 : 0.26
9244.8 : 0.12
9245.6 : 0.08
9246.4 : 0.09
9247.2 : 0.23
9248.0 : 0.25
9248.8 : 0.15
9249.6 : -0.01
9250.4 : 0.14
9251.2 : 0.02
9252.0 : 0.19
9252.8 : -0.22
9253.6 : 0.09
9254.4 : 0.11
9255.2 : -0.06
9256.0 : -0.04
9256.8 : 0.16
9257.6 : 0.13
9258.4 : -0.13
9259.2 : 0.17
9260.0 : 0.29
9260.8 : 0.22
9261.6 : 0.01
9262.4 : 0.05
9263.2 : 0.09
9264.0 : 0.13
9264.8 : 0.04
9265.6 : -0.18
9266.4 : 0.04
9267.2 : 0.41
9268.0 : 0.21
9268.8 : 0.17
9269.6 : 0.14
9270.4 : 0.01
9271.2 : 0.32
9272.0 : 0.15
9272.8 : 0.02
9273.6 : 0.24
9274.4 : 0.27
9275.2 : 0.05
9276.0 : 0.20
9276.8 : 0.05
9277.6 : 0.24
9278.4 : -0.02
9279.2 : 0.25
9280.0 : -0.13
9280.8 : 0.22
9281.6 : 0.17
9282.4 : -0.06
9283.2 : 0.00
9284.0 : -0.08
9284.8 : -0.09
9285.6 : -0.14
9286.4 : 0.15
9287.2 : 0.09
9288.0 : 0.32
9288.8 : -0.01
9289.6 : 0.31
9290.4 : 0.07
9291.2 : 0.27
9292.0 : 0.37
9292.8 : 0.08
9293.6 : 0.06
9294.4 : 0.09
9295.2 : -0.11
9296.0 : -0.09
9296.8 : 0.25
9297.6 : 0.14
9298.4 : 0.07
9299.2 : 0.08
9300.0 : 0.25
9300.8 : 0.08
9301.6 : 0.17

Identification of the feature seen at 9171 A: [O III] 5007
